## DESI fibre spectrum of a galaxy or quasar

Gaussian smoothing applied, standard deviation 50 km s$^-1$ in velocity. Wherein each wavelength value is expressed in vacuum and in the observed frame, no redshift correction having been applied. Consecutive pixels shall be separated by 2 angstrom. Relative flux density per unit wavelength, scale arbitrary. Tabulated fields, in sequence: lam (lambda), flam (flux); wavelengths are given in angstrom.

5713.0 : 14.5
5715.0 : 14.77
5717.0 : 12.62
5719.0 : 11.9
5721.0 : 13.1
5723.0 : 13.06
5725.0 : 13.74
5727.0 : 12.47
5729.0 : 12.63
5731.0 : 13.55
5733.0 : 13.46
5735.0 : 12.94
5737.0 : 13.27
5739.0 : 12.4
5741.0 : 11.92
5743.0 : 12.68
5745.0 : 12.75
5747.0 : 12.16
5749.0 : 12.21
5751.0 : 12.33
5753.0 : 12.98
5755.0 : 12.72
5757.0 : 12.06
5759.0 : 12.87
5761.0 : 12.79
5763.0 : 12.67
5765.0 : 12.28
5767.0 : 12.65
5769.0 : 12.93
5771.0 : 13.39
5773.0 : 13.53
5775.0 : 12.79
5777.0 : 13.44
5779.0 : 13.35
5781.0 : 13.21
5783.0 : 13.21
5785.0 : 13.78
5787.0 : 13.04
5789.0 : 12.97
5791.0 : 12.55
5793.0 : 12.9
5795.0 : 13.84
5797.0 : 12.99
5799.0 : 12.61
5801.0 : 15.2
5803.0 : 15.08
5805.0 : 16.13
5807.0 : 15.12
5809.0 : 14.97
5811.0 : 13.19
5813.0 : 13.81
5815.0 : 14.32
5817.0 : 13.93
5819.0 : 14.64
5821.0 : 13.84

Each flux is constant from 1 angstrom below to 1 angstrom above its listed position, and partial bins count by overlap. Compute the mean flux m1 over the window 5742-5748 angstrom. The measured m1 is 12.5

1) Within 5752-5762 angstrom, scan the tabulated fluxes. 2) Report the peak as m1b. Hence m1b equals 12.98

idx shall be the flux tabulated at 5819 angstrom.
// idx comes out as 14.64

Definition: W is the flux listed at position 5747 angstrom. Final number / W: 12.16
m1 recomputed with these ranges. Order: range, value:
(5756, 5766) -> 12.5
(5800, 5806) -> 15.5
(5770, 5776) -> 13.2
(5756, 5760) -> 12.5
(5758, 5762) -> 12.8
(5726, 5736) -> 13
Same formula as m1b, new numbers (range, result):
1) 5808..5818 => 14.97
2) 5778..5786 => 13.78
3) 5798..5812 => 16.13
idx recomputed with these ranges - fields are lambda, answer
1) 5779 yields 13.35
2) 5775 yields 12.79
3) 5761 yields 12.79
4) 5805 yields 16.13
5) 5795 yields 13.84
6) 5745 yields 12.75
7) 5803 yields 15.08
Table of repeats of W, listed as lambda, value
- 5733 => 13.46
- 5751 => 12.33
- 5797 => 12.99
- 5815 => 14.32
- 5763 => 12.67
